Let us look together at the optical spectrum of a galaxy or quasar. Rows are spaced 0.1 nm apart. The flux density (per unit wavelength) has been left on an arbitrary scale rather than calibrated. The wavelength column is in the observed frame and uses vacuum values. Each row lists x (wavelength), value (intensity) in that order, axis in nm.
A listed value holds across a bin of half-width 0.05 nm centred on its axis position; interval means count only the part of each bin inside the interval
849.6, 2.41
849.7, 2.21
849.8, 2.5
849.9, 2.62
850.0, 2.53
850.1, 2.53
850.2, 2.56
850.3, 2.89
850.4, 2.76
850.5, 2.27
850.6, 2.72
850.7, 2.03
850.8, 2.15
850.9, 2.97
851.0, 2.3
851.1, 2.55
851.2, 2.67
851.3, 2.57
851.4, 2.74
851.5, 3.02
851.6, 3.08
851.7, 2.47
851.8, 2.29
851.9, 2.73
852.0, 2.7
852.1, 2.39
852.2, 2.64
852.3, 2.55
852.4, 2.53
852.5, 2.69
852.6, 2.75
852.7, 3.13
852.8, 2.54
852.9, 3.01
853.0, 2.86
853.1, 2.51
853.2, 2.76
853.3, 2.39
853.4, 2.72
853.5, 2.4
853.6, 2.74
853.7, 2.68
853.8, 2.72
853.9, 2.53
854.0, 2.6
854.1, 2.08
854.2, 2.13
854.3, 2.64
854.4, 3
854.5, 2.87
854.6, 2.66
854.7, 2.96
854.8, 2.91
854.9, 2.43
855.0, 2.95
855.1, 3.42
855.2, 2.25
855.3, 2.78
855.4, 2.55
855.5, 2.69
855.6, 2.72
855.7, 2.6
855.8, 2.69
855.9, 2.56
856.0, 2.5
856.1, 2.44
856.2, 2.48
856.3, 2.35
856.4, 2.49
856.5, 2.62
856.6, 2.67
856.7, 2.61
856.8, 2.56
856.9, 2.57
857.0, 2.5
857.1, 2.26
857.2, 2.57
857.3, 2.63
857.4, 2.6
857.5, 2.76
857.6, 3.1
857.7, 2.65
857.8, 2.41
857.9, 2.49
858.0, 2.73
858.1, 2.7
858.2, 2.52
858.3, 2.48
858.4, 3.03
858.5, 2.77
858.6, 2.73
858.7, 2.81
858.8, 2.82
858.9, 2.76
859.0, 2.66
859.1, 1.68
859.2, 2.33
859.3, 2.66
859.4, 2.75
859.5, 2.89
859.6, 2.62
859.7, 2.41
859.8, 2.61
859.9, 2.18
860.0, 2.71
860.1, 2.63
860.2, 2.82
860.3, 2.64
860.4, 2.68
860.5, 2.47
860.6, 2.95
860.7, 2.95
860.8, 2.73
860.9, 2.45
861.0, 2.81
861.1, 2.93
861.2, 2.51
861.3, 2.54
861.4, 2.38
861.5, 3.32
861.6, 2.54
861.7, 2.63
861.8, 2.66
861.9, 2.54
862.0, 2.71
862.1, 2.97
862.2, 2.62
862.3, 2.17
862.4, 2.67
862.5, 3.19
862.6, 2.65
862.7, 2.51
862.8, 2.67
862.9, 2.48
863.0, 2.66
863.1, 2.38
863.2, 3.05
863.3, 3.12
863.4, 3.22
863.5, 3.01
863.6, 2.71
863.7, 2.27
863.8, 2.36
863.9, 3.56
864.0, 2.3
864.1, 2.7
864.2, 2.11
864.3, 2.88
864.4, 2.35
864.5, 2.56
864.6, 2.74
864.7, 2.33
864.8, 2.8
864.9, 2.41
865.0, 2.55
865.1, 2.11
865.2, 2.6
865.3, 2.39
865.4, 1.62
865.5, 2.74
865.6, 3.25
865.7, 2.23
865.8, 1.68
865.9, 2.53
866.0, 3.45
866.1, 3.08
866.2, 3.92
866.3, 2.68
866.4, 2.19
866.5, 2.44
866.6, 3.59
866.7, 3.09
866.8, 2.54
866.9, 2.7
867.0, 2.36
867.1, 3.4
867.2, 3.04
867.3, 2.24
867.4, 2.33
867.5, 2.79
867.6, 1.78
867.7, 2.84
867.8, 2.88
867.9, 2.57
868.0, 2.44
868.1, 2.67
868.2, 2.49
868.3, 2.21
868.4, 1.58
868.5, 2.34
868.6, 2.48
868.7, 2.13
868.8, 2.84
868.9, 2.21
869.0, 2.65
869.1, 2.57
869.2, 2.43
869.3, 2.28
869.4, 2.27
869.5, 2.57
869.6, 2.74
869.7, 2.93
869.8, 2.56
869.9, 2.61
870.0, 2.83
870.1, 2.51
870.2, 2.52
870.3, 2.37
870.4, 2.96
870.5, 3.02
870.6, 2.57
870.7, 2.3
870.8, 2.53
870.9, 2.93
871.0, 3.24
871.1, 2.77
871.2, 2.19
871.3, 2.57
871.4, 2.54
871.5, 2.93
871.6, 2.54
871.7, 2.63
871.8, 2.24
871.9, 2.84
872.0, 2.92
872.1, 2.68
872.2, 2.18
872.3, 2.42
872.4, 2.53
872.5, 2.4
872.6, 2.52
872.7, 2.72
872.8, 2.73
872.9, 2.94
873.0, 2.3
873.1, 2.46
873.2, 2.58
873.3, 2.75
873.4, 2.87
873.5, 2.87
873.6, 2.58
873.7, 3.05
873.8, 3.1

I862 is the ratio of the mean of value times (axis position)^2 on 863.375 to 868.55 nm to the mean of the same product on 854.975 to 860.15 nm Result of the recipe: 1.0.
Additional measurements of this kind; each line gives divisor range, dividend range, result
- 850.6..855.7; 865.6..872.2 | 1.02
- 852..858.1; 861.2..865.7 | 1.02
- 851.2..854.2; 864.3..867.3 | 1.04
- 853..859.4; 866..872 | 1.03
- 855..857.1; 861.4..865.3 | 1.04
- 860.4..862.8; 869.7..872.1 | 1.01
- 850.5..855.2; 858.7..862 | 1.01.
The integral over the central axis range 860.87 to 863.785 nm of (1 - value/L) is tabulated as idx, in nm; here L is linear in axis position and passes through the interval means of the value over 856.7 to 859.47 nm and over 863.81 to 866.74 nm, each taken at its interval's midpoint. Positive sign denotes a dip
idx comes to -0.075 nm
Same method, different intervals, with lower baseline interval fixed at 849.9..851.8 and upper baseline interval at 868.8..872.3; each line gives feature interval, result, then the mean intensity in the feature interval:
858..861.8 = -0.08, 2.65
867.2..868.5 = 0.09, 2.42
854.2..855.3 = -0.08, 2.78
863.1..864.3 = -0.07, 2.75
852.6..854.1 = -0.04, 2.67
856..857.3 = 0.04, 2.51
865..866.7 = -0.04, 2.67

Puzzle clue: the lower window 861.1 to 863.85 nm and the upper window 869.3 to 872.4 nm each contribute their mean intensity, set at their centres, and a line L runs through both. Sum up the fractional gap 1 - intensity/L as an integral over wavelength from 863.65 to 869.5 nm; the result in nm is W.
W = 0.212 nm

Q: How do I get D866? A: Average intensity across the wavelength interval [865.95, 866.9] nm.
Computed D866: 2.98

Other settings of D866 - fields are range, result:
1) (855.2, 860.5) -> 2.6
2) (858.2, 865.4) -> 2.64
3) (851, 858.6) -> 2.64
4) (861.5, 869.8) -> 2.61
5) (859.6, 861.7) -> 2.66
